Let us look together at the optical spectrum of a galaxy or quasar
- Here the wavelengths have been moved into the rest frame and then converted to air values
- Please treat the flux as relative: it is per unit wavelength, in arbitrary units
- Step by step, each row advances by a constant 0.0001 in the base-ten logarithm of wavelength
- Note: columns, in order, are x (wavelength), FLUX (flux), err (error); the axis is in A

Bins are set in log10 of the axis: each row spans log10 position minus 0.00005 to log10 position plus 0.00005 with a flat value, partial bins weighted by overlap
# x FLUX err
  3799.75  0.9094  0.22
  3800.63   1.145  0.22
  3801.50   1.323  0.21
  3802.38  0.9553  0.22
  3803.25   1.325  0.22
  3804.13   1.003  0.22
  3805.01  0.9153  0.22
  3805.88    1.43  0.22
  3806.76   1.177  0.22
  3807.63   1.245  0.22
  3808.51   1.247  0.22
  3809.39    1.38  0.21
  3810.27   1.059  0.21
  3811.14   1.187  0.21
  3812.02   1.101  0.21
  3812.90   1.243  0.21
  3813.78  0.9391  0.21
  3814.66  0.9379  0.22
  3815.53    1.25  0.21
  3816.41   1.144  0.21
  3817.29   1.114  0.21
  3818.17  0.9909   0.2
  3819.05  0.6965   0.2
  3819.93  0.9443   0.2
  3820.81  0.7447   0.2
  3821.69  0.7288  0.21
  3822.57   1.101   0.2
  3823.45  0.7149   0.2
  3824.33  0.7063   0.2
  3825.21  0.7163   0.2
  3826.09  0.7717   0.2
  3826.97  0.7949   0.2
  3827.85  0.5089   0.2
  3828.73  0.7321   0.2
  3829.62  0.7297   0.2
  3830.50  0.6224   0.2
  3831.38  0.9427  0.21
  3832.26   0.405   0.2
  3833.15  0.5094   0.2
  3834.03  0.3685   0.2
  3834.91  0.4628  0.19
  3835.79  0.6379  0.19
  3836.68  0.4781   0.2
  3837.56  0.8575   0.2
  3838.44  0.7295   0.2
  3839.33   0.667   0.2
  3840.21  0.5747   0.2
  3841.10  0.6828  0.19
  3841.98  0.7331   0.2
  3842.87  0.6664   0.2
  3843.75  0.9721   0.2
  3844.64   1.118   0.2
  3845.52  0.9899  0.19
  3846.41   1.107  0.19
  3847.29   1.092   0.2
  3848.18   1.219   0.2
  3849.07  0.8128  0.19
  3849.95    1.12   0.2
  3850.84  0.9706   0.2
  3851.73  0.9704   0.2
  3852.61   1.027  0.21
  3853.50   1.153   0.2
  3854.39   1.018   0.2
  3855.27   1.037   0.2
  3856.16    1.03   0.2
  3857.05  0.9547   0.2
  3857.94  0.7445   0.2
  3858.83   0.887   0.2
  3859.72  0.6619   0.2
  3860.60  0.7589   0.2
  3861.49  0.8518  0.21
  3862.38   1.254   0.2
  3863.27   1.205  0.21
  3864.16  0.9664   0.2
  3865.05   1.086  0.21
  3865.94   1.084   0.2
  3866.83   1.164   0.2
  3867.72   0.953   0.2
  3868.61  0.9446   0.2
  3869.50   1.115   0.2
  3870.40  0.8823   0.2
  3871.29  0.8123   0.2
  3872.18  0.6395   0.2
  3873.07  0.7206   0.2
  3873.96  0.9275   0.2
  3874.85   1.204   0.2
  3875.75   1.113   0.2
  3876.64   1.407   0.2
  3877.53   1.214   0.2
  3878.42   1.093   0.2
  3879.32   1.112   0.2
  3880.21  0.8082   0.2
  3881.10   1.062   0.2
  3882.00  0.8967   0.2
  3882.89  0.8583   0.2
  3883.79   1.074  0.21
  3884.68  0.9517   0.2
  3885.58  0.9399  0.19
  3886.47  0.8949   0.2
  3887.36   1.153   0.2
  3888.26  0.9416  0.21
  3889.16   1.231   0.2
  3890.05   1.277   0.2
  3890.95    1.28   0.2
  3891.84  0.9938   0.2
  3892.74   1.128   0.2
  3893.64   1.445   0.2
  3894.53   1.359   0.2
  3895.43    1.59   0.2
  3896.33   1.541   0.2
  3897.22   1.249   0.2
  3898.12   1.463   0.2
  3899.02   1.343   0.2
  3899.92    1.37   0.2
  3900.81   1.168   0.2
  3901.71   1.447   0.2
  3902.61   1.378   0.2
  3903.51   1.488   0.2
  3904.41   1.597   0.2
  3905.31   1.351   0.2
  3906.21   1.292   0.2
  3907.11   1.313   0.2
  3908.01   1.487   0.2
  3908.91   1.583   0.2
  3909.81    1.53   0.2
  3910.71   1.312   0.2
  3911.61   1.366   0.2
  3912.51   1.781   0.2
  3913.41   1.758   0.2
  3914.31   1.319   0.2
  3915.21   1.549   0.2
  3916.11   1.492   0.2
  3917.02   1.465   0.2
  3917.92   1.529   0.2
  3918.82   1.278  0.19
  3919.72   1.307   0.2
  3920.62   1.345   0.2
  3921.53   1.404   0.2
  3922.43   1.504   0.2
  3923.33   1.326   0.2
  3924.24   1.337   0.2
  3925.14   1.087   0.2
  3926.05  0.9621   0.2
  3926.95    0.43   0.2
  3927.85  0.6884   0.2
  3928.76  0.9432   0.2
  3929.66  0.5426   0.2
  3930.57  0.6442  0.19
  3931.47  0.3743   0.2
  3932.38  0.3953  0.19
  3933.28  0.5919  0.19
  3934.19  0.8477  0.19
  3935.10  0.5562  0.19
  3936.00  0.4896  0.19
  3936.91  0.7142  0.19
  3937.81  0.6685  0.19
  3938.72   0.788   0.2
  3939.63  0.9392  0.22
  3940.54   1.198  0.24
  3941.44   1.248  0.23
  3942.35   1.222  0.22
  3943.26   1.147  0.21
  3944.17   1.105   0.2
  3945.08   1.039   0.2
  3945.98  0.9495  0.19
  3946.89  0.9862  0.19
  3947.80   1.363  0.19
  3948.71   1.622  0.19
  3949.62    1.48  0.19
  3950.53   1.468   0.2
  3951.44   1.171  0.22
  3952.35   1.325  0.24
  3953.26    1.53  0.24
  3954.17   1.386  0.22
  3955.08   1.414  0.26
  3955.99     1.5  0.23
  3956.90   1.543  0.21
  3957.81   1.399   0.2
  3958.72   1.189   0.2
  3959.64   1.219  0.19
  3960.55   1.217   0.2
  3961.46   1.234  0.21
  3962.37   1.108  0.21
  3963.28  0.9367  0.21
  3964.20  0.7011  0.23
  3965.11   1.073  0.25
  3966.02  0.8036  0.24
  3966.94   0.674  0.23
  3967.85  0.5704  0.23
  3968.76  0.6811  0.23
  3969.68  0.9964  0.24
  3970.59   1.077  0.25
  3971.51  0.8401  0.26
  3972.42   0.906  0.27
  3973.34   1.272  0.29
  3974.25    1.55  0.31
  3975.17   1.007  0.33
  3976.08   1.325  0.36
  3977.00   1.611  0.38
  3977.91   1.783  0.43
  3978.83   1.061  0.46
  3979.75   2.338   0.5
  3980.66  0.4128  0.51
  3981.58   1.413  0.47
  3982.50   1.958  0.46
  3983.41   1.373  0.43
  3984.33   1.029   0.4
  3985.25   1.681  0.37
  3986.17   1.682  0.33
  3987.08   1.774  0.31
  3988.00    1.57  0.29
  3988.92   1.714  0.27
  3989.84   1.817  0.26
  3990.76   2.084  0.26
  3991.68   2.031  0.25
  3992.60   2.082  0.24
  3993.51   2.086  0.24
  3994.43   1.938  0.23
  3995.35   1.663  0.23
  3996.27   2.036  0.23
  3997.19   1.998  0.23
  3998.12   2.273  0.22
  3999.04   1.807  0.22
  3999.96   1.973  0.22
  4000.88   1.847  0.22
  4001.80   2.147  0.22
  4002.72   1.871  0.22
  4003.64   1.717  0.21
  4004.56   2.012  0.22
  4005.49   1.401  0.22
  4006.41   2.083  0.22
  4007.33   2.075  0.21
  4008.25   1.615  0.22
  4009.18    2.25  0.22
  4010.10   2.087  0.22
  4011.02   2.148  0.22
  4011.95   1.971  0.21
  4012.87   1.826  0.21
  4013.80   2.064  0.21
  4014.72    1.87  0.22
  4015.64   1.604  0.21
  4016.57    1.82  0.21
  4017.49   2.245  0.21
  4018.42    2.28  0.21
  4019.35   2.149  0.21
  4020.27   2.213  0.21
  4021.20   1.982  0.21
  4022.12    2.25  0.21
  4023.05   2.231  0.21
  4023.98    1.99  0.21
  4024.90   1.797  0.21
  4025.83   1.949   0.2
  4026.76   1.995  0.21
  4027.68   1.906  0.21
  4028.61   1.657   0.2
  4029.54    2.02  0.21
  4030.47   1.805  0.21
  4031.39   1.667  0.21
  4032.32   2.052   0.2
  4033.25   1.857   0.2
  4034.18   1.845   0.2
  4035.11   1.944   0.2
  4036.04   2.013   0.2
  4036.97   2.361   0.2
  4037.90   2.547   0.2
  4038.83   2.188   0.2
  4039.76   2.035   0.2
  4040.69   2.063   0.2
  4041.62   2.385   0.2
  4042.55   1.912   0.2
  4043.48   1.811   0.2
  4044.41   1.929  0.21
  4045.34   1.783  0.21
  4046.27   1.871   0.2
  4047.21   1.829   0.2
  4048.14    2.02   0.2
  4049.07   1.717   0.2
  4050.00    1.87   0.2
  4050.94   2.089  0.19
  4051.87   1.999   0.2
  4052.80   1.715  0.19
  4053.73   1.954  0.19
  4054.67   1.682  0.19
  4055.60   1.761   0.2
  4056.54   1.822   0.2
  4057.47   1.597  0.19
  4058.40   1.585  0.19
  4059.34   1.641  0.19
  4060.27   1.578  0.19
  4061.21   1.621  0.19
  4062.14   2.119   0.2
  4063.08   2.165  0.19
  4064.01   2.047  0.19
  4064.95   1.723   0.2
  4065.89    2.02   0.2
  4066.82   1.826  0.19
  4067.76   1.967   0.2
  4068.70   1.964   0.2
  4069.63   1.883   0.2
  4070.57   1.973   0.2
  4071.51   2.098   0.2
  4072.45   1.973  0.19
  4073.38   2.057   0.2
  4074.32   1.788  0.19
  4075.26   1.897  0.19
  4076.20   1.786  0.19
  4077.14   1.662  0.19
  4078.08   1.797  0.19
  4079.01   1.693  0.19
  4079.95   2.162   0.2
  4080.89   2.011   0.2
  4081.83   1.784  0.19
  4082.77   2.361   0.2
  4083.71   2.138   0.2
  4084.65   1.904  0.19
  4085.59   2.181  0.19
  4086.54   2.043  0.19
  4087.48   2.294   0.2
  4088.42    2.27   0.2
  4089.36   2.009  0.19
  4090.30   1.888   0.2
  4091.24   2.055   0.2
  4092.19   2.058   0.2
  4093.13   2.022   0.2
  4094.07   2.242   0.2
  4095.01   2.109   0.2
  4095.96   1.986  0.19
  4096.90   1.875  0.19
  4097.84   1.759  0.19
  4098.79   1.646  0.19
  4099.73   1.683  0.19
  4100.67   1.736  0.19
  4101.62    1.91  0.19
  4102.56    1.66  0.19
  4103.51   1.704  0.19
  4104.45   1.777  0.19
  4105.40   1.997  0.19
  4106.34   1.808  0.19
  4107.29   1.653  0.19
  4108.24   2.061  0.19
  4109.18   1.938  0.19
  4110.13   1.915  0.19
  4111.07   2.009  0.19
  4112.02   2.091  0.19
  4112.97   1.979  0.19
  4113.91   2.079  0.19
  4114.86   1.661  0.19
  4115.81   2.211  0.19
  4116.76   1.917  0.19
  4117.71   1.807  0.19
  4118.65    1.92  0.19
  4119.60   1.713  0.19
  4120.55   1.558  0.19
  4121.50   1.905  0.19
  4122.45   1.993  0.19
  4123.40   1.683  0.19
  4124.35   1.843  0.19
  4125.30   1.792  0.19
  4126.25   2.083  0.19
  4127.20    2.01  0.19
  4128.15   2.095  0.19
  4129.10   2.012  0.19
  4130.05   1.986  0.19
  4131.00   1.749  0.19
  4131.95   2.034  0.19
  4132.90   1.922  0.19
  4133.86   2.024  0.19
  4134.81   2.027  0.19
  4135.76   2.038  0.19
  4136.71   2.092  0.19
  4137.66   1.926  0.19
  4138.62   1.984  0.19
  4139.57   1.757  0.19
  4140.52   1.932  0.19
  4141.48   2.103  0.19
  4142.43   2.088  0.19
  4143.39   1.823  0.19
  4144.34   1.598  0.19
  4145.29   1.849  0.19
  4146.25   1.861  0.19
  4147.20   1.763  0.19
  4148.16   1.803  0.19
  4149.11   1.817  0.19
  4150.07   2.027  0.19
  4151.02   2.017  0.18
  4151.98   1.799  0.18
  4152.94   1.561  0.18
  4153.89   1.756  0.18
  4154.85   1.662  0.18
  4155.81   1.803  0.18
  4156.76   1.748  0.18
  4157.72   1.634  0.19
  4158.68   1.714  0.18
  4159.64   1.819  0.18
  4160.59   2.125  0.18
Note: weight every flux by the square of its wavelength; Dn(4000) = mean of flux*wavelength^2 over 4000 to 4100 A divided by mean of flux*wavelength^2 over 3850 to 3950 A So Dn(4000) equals 1.89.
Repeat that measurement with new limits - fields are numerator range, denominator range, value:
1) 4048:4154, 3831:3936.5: 2.01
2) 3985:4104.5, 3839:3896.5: 2.08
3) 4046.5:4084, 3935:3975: 1.81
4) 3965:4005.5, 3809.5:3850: 1.98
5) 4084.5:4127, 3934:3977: 1.88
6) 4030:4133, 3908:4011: 1.51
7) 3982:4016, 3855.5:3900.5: 1.85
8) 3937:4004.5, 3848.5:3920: 1.25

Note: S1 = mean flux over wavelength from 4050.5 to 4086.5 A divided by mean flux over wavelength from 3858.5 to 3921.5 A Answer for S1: 1.58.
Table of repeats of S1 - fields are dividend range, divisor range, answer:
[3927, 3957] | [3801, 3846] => 1.14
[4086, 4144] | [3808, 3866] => 2.17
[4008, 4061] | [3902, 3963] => 1.63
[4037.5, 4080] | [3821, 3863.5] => 2.30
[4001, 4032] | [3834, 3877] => 2.13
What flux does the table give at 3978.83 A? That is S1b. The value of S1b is 1.061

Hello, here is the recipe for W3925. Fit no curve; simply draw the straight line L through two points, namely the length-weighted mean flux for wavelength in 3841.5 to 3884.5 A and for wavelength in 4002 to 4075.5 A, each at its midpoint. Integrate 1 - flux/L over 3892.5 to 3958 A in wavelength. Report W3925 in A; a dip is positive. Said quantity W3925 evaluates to 4.6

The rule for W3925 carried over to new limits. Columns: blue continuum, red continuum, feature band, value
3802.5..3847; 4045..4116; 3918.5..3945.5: 7.72 A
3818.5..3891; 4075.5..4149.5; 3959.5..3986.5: 3.79 A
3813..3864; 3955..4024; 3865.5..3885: 0.73 A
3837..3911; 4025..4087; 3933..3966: 7.28 A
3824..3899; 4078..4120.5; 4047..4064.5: -0.70 A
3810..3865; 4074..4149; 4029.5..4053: -4.58 A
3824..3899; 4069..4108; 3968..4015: -4.65 A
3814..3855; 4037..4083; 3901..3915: -3.26 A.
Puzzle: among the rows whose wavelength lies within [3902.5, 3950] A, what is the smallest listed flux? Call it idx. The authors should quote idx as 0.3743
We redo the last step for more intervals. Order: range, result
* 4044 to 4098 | 1.578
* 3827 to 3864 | 0.3685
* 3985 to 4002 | 1.57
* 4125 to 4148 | 1.598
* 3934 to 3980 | 0.4896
